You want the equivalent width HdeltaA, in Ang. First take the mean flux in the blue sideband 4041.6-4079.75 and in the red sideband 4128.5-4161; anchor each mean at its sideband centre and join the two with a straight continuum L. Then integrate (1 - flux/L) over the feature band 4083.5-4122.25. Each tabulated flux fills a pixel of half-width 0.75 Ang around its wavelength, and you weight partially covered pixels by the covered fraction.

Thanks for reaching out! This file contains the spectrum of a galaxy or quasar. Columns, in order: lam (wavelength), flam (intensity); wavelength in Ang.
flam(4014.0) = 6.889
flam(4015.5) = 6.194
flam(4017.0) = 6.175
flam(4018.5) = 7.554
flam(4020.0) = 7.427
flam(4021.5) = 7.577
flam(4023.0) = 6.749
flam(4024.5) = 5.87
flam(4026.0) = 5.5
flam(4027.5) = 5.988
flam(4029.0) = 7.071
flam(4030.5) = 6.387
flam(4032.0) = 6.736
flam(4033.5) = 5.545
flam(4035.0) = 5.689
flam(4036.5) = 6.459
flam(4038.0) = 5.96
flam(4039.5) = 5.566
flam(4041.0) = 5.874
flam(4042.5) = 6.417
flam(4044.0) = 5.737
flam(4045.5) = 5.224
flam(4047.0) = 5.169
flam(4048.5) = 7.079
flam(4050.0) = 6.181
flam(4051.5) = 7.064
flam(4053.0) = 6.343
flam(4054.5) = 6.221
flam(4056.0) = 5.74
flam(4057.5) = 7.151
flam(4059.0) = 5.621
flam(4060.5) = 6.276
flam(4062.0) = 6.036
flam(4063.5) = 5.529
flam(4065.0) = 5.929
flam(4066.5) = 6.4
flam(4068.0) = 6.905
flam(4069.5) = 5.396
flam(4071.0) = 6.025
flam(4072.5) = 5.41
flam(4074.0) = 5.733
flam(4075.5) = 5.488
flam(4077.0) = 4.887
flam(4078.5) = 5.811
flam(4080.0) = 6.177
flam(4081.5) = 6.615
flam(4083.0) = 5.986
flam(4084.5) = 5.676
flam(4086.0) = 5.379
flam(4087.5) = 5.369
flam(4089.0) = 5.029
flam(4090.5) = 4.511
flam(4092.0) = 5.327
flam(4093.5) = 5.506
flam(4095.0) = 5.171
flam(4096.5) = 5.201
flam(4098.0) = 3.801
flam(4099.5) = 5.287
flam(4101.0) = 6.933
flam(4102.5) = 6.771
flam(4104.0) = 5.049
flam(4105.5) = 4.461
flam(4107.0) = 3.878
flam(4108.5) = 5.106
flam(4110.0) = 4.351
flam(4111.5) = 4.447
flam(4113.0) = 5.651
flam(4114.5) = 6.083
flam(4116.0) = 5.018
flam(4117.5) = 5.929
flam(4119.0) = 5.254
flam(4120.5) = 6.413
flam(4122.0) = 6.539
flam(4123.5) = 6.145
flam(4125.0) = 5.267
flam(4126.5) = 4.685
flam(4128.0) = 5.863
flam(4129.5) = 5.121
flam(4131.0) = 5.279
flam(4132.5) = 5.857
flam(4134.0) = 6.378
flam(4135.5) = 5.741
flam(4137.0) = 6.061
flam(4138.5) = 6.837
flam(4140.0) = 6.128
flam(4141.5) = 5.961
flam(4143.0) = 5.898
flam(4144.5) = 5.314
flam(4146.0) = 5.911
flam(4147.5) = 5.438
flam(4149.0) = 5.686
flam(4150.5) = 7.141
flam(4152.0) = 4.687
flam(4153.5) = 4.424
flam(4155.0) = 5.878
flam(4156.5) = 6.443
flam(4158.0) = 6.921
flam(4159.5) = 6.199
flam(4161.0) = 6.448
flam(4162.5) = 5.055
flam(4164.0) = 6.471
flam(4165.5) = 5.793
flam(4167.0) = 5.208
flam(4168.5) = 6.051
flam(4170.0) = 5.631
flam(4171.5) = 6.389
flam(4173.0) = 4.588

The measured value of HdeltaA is 4.2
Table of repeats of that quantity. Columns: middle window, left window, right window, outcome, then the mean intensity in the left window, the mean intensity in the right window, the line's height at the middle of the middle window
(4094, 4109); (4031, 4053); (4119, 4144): 1.9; 6.06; 5.86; 5.93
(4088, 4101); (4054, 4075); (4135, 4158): 1.9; 6.02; 5.87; 5.96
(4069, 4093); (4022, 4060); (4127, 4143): 1.9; 6.14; 5.9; 6.04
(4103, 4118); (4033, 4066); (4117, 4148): 2.2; 6.04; 5.81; 5.87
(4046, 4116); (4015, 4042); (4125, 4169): 5.4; 6.35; 5.81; 6.11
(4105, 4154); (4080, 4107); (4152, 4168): 0.7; 5.39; 5.83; 5.63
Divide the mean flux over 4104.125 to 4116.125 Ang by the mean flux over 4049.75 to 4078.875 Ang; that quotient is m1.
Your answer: 0.8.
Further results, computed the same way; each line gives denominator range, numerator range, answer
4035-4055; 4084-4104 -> 0.88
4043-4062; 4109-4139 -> 0.92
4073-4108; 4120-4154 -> 1.07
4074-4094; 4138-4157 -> 1.05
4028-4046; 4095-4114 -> 0.84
